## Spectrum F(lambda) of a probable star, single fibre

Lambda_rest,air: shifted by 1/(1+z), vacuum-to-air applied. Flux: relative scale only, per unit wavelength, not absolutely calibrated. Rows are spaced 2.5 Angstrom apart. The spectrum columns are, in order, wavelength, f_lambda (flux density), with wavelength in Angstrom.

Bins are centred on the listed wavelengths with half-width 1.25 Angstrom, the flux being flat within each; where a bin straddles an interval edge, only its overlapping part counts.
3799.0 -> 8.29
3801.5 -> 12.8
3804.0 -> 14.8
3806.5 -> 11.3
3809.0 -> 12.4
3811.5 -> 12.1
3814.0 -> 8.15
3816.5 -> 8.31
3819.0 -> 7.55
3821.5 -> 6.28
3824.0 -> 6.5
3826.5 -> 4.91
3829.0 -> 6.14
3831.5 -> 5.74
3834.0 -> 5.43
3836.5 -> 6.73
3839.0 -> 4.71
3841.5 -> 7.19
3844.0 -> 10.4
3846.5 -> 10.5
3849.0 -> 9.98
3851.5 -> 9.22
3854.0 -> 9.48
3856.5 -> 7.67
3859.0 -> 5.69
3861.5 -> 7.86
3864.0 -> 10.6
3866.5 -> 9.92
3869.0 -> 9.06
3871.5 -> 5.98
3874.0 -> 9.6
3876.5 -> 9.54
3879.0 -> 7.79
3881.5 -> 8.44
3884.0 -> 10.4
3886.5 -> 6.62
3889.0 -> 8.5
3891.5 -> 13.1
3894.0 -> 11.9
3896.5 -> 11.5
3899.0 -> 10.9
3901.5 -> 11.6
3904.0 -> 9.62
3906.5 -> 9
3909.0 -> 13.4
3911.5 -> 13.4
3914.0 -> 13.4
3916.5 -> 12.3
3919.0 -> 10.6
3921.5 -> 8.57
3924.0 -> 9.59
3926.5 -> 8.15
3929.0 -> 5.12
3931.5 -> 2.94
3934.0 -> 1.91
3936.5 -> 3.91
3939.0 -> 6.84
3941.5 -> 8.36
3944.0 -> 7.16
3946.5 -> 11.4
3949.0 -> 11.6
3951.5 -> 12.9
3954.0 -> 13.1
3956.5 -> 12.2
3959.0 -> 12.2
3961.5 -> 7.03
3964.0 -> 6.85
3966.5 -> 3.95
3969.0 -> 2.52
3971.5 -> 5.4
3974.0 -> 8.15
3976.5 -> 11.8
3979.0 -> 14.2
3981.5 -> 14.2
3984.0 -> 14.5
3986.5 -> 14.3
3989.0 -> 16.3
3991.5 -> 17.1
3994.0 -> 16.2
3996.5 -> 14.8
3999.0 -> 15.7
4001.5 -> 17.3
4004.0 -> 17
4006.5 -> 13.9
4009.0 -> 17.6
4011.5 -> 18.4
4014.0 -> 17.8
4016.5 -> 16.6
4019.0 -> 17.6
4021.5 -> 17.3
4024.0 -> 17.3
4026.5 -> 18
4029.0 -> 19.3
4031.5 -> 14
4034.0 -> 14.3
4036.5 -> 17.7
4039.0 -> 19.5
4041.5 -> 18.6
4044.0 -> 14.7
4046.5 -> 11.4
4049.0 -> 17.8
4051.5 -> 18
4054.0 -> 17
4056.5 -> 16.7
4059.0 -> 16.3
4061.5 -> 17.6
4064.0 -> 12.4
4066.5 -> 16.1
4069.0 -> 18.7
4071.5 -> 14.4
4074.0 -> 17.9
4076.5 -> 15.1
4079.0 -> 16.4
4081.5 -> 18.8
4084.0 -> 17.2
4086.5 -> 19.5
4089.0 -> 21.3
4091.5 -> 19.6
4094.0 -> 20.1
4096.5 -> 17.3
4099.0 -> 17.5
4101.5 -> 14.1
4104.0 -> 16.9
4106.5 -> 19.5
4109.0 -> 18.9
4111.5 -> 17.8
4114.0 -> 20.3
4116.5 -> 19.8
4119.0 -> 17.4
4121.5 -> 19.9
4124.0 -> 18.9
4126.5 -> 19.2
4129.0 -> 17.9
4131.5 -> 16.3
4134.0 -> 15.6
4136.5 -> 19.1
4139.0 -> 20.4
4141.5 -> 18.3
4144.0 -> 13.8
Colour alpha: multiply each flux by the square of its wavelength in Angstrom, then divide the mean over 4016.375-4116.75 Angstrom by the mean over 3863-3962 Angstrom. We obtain 1.96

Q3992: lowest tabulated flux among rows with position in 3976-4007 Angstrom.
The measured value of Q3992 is 11.8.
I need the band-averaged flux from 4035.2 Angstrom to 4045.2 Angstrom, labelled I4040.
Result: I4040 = 17.6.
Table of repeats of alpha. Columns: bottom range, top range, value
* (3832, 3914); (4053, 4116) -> 2.10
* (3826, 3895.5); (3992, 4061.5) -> 2.17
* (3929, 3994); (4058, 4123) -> 1.95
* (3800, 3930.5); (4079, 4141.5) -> 2.26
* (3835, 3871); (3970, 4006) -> 1.78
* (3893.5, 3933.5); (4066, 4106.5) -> 1.94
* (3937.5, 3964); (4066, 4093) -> 1.89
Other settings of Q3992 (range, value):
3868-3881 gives 5.98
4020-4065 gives 11.4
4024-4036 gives 14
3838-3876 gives 4.71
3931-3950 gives 1.91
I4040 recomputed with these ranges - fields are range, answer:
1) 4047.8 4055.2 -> 17.6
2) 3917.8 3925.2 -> 9.58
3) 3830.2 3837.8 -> 5.96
